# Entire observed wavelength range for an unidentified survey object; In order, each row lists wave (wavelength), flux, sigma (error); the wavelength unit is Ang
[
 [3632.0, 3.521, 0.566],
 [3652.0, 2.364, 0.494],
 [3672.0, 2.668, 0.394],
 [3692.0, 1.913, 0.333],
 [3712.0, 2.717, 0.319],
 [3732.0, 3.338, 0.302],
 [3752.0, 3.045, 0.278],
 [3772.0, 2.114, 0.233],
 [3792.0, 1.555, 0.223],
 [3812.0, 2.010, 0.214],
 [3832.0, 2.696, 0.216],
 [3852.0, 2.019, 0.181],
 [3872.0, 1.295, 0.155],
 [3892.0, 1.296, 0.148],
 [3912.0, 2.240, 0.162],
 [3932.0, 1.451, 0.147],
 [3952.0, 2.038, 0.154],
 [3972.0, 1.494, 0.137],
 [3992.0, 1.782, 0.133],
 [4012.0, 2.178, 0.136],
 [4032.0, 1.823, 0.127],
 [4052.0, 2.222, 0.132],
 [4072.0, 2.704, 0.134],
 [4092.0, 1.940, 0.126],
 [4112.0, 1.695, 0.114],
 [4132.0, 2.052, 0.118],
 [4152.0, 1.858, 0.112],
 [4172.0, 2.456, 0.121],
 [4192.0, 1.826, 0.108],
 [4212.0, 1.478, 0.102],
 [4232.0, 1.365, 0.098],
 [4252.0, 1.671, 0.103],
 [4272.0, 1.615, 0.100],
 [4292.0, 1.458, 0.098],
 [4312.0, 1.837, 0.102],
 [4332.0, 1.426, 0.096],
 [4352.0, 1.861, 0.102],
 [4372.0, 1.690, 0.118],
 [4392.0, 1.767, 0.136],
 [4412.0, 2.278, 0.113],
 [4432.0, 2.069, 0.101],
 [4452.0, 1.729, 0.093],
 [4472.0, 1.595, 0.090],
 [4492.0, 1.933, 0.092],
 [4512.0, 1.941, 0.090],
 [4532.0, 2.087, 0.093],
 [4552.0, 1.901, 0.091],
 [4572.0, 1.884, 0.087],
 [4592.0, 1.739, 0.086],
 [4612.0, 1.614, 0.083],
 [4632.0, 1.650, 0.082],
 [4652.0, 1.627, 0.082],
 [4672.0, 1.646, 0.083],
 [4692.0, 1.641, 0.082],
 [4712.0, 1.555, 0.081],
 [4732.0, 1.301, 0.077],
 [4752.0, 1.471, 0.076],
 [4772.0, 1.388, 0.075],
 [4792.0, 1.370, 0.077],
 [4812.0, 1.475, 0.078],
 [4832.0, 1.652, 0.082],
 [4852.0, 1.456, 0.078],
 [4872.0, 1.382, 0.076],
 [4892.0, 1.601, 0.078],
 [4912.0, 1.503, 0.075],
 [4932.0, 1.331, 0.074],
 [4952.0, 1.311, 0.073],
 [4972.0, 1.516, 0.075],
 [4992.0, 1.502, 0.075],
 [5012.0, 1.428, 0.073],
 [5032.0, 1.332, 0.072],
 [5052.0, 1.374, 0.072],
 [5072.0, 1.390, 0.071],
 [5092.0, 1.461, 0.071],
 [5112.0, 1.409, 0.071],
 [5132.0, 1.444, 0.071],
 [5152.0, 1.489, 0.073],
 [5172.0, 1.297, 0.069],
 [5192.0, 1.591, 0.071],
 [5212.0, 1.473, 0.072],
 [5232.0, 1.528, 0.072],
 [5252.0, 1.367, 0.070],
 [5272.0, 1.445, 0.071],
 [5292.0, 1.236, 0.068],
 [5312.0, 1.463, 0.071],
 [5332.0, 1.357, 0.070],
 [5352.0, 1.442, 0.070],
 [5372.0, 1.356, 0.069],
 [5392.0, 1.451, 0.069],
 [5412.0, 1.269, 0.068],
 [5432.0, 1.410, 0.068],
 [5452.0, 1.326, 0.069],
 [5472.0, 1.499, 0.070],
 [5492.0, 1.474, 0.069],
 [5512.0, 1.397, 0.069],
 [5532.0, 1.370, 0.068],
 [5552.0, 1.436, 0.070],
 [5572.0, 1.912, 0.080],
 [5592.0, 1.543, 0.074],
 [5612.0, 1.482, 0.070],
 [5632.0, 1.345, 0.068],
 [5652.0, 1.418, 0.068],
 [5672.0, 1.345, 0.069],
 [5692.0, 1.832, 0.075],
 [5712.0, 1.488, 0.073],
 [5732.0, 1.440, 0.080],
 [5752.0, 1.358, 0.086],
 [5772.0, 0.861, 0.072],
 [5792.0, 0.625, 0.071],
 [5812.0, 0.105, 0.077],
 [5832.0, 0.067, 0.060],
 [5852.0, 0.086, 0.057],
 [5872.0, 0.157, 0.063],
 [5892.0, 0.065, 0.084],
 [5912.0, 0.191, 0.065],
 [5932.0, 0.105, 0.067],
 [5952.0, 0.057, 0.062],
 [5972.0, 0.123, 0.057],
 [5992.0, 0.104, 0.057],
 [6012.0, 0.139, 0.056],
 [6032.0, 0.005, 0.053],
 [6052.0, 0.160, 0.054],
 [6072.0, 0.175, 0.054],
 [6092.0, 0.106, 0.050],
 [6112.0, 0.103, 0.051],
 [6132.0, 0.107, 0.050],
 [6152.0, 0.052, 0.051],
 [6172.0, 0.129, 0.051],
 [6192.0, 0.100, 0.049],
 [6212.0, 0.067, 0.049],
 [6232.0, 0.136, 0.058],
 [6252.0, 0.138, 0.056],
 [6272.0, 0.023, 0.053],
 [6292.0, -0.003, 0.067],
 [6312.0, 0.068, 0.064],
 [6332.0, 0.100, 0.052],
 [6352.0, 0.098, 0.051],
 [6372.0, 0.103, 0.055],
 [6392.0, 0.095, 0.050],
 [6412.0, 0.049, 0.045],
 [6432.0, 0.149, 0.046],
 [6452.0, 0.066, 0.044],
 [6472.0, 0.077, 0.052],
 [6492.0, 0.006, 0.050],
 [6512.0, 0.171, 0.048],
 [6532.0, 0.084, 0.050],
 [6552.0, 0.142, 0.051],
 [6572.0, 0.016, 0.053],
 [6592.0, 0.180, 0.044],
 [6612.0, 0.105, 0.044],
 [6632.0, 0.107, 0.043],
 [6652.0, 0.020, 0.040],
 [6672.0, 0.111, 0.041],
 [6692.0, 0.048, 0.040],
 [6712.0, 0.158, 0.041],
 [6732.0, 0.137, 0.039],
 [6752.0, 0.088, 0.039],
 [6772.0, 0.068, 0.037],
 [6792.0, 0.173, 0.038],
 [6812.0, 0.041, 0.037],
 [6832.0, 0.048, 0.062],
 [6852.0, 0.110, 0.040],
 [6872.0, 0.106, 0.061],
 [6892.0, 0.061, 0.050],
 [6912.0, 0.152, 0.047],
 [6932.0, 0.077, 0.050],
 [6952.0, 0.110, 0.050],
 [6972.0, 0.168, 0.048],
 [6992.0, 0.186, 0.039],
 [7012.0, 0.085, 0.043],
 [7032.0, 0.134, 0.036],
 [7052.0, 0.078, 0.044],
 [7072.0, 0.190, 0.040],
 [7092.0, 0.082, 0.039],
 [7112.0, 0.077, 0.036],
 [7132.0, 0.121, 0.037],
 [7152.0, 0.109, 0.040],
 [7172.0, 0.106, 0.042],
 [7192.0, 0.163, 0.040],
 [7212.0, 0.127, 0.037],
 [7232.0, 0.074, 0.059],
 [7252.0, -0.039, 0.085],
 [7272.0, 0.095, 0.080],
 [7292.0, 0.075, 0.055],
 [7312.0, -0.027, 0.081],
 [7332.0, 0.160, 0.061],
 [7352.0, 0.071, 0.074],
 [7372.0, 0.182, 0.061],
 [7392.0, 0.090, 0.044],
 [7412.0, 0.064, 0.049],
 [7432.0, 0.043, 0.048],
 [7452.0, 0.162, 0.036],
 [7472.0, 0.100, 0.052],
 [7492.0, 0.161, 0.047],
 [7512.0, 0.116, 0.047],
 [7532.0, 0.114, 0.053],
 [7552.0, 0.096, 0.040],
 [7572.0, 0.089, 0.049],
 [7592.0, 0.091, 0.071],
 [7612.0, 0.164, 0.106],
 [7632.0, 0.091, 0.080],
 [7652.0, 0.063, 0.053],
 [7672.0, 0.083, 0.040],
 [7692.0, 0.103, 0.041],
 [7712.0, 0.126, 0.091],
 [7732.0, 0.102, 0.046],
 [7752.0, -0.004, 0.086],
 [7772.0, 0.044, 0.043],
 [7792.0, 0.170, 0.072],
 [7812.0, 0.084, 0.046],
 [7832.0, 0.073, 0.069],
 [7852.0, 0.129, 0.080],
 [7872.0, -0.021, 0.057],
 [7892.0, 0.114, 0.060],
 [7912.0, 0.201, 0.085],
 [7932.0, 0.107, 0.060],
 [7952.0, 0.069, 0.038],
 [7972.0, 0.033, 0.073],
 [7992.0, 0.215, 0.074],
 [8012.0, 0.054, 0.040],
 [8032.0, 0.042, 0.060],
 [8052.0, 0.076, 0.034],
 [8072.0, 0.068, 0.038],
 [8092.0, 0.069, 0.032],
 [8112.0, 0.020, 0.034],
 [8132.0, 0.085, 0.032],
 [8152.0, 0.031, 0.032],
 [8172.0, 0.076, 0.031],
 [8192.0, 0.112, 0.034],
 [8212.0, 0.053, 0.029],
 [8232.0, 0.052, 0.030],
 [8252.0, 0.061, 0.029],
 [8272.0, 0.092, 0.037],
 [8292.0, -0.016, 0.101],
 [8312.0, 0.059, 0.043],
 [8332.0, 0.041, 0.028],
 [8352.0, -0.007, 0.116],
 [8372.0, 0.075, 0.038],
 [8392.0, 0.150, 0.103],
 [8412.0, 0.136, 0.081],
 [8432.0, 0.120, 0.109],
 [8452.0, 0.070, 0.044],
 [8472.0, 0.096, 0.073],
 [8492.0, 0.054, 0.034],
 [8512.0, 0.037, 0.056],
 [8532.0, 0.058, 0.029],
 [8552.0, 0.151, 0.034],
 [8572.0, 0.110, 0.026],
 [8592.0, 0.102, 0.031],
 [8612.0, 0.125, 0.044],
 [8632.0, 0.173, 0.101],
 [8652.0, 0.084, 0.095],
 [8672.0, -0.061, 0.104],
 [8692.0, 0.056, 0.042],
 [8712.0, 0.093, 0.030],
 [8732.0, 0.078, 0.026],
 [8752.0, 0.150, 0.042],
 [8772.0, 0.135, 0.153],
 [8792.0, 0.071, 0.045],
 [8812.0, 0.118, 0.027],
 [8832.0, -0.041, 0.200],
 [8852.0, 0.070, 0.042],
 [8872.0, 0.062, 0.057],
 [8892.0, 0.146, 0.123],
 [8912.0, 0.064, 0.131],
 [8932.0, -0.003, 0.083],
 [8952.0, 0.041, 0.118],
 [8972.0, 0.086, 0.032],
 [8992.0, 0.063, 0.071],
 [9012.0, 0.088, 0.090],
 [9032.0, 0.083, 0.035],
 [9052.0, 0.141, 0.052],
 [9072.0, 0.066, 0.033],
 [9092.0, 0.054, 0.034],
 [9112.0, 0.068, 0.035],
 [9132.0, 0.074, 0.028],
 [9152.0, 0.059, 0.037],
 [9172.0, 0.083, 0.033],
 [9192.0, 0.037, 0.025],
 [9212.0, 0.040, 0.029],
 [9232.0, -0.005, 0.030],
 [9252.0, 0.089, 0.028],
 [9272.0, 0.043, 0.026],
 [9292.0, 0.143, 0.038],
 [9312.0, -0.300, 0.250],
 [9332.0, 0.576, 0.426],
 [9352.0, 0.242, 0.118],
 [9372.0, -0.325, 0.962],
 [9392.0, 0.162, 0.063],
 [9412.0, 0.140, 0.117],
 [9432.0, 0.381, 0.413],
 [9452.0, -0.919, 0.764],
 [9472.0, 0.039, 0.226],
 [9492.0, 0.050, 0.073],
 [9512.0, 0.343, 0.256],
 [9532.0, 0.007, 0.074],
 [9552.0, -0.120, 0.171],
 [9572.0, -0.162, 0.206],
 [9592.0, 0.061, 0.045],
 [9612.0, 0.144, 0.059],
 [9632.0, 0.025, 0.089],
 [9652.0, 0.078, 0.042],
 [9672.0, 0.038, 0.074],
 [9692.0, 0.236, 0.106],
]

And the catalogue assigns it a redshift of 0.50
